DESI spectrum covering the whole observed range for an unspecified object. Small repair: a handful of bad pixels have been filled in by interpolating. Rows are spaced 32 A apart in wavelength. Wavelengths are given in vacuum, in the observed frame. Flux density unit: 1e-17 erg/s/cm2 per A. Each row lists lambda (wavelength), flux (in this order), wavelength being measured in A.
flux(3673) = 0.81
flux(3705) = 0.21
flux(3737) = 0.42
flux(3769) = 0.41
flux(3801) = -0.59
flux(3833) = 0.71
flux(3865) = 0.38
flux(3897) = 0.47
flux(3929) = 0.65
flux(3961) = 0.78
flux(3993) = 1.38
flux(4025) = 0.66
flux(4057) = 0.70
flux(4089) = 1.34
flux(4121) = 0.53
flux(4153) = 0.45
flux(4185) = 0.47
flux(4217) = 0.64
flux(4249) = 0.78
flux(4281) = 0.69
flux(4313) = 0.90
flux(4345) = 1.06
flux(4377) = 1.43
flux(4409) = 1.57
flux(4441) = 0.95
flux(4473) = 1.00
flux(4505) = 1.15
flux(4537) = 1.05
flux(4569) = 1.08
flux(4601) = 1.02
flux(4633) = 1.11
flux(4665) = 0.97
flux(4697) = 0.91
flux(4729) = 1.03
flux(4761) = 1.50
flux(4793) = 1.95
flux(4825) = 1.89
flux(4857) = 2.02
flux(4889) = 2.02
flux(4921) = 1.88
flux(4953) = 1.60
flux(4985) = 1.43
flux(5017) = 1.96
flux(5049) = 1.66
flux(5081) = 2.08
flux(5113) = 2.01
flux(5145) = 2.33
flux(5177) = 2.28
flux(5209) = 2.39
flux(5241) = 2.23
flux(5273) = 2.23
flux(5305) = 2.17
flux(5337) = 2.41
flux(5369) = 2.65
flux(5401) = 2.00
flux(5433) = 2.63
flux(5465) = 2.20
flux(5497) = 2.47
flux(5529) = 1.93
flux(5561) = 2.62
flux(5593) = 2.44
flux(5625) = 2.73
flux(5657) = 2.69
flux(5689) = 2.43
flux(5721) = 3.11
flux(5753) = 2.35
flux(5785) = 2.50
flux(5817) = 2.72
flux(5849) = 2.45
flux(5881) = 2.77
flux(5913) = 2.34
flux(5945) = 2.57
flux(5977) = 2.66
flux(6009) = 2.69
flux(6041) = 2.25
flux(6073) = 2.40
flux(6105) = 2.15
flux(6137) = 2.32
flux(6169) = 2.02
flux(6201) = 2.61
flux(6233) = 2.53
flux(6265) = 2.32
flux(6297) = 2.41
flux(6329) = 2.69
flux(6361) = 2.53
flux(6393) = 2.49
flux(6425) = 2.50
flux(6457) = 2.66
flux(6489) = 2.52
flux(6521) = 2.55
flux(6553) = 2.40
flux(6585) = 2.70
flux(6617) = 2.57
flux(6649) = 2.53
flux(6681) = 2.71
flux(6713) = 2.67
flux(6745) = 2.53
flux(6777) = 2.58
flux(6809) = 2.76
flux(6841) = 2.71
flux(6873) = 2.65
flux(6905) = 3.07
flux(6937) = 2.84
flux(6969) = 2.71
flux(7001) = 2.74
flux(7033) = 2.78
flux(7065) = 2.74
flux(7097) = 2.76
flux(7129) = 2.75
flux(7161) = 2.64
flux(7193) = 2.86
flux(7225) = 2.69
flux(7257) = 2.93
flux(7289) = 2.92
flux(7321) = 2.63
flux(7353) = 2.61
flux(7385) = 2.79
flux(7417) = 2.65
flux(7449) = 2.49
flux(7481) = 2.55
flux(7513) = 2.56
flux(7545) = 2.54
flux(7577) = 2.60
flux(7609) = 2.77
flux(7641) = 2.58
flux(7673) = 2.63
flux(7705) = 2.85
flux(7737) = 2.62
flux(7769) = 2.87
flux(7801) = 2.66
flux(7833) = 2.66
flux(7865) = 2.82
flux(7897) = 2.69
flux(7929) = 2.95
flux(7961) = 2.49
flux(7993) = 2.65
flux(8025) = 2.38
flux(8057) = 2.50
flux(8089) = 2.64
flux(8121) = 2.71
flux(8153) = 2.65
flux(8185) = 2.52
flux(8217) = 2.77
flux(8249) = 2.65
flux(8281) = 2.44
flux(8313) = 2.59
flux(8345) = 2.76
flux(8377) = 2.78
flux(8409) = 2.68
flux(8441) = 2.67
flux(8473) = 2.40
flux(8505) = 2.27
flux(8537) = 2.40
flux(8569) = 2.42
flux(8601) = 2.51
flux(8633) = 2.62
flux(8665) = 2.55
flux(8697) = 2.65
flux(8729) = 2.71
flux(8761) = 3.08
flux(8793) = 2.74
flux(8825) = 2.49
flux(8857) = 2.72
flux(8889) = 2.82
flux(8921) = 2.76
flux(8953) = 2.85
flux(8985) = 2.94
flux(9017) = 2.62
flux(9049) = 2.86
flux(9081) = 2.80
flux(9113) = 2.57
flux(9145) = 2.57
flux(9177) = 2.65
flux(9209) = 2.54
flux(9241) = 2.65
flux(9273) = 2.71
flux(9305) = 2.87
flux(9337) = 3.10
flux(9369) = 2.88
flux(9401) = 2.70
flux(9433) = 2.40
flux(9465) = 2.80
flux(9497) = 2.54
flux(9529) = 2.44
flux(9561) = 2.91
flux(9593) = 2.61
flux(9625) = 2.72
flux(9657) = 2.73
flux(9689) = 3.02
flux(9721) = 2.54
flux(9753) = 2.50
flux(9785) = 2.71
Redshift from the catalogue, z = 0.190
